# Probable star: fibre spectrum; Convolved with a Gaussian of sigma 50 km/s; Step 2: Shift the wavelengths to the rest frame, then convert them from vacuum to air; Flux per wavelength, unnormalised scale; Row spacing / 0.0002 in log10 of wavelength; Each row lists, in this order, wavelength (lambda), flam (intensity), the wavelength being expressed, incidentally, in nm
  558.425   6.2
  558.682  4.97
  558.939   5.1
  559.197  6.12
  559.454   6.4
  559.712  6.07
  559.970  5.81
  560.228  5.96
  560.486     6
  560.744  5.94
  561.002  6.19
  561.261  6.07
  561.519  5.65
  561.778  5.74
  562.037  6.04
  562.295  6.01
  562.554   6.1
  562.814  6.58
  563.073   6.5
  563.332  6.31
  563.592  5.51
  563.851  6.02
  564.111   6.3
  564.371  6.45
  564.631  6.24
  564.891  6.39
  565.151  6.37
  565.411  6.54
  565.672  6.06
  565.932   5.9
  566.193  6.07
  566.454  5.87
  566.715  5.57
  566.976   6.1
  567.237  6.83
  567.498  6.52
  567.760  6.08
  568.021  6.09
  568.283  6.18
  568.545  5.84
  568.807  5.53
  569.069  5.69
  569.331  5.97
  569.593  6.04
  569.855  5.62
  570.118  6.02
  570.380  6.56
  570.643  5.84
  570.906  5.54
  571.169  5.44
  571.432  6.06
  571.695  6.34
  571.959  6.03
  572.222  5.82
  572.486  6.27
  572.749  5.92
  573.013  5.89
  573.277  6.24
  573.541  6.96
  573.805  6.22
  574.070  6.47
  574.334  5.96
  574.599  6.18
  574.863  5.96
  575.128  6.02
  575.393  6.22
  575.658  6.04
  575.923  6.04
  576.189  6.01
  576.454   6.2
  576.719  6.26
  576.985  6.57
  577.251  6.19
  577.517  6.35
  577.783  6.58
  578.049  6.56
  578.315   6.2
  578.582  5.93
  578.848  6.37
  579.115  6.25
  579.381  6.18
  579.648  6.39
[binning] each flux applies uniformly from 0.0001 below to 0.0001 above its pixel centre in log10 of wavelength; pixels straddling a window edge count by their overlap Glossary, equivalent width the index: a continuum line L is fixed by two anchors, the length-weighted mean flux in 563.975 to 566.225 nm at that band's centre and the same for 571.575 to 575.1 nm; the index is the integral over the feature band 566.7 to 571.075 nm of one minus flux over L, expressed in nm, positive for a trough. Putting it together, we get 0.15 nm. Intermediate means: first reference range 6.26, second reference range 6.17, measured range 6.01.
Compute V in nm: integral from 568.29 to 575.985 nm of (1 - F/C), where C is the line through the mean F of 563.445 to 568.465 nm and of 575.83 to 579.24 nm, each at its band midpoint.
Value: 0.24 nm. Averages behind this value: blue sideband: 6.16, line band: 6.03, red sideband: 6.27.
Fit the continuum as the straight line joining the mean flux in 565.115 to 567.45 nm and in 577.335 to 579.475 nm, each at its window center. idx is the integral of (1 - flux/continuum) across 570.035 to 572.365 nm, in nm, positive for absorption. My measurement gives 0.09 nm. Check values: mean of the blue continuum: 6.15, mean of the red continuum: 6.3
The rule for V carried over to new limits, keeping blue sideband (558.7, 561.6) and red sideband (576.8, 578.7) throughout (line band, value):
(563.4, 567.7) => -0.095 nm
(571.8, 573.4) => 0.046 nm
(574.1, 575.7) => 0.045 nm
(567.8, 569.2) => 0.053 nm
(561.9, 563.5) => -0.072 nm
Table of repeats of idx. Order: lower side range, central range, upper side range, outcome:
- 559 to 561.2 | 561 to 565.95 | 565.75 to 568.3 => -0.07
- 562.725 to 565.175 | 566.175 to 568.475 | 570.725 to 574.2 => 0.02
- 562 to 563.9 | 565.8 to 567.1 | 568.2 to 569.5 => 0.01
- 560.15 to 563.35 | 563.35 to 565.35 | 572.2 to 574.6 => -0.03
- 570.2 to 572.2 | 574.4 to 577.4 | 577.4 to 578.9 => 0.03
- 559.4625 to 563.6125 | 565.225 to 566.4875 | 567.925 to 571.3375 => -0.03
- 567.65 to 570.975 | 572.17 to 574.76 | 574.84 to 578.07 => -0.04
